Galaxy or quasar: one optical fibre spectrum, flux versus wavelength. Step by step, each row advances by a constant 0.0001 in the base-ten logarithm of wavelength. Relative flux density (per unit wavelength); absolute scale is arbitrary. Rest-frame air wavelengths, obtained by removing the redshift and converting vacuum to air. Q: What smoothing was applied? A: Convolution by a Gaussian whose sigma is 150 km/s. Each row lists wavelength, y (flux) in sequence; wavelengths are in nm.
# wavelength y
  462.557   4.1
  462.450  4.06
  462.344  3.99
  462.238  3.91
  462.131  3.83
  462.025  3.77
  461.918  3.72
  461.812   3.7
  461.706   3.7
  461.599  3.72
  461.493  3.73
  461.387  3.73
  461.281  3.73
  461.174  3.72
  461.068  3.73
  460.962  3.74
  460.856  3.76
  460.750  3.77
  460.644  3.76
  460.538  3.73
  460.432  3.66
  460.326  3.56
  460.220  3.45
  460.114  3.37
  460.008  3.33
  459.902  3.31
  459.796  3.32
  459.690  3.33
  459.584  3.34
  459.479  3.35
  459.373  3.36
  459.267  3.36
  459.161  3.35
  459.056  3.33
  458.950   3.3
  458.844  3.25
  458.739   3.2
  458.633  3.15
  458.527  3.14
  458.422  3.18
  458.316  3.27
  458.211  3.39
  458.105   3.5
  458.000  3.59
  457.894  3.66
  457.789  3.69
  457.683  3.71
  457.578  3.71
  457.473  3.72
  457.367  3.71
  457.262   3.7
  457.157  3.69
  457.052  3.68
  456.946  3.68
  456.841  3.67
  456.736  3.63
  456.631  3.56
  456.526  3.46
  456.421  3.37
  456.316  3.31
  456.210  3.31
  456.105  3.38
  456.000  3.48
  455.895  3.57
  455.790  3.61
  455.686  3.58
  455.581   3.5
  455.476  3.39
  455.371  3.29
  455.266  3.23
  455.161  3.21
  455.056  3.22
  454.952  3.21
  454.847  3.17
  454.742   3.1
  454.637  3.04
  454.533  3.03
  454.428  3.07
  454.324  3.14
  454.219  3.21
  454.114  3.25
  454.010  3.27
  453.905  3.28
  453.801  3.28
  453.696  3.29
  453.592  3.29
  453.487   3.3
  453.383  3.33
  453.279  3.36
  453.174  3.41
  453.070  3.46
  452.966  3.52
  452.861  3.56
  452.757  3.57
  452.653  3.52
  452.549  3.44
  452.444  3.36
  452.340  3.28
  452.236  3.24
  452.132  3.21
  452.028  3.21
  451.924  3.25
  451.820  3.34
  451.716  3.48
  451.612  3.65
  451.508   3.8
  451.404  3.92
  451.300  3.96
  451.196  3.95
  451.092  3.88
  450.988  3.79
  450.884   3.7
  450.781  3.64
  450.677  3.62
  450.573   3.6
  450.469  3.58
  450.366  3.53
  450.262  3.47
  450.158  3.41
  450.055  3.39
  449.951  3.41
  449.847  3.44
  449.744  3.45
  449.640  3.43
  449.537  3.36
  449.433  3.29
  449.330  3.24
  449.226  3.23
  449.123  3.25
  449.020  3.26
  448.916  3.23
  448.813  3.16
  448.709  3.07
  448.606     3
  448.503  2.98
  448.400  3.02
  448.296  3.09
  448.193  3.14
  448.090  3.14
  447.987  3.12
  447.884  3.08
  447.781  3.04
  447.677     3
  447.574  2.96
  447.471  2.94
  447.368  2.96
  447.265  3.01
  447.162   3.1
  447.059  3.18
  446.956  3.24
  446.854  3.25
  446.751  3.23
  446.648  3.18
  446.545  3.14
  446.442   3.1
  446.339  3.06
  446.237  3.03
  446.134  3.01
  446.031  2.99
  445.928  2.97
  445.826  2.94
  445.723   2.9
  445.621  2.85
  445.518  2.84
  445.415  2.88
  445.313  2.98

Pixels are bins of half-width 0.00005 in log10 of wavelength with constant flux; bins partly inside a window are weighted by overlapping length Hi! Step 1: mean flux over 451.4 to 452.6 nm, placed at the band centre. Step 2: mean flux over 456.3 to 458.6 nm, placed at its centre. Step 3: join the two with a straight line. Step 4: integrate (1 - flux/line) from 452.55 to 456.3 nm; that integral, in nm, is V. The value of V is 0.16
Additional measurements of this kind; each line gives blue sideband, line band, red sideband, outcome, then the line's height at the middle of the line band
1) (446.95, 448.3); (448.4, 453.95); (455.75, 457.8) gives -0.27 nm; 3.26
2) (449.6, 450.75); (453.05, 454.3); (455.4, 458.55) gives 0.07 nm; 3.51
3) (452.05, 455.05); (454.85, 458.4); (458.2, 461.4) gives -0.14 nm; 3.37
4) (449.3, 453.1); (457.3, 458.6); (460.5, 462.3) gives 0.05 nm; 3.67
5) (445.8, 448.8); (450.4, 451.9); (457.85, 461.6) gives -0.24 nm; 3.2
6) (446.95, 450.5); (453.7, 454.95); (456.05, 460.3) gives 0.06 nm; 3.35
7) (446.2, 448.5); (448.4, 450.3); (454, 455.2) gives -0.10 nm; 3.11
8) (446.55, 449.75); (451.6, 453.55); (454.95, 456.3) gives -0.06 nm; 3.29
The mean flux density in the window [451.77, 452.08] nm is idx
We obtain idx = 3.27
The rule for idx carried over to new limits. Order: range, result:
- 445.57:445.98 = 2.92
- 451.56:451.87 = 3.49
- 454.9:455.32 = 3.22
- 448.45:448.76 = 3.02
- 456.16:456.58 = 3.36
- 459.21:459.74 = 3.35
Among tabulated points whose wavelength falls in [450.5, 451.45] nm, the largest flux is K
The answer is 3.96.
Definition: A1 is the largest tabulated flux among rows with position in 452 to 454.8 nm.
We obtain 3.57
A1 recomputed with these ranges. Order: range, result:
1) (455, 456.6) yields 3.61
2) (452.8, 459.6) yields 3.72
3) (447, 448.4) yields 3.18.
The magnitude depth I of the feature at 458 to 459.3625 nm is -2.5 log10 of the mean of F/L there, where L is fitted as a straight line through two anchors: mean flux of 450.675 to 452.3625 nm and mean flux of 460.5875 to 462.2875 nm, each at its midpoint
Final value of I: 0.13 mag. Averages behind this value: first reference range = 3.59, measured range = 3.3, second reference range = 3.75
